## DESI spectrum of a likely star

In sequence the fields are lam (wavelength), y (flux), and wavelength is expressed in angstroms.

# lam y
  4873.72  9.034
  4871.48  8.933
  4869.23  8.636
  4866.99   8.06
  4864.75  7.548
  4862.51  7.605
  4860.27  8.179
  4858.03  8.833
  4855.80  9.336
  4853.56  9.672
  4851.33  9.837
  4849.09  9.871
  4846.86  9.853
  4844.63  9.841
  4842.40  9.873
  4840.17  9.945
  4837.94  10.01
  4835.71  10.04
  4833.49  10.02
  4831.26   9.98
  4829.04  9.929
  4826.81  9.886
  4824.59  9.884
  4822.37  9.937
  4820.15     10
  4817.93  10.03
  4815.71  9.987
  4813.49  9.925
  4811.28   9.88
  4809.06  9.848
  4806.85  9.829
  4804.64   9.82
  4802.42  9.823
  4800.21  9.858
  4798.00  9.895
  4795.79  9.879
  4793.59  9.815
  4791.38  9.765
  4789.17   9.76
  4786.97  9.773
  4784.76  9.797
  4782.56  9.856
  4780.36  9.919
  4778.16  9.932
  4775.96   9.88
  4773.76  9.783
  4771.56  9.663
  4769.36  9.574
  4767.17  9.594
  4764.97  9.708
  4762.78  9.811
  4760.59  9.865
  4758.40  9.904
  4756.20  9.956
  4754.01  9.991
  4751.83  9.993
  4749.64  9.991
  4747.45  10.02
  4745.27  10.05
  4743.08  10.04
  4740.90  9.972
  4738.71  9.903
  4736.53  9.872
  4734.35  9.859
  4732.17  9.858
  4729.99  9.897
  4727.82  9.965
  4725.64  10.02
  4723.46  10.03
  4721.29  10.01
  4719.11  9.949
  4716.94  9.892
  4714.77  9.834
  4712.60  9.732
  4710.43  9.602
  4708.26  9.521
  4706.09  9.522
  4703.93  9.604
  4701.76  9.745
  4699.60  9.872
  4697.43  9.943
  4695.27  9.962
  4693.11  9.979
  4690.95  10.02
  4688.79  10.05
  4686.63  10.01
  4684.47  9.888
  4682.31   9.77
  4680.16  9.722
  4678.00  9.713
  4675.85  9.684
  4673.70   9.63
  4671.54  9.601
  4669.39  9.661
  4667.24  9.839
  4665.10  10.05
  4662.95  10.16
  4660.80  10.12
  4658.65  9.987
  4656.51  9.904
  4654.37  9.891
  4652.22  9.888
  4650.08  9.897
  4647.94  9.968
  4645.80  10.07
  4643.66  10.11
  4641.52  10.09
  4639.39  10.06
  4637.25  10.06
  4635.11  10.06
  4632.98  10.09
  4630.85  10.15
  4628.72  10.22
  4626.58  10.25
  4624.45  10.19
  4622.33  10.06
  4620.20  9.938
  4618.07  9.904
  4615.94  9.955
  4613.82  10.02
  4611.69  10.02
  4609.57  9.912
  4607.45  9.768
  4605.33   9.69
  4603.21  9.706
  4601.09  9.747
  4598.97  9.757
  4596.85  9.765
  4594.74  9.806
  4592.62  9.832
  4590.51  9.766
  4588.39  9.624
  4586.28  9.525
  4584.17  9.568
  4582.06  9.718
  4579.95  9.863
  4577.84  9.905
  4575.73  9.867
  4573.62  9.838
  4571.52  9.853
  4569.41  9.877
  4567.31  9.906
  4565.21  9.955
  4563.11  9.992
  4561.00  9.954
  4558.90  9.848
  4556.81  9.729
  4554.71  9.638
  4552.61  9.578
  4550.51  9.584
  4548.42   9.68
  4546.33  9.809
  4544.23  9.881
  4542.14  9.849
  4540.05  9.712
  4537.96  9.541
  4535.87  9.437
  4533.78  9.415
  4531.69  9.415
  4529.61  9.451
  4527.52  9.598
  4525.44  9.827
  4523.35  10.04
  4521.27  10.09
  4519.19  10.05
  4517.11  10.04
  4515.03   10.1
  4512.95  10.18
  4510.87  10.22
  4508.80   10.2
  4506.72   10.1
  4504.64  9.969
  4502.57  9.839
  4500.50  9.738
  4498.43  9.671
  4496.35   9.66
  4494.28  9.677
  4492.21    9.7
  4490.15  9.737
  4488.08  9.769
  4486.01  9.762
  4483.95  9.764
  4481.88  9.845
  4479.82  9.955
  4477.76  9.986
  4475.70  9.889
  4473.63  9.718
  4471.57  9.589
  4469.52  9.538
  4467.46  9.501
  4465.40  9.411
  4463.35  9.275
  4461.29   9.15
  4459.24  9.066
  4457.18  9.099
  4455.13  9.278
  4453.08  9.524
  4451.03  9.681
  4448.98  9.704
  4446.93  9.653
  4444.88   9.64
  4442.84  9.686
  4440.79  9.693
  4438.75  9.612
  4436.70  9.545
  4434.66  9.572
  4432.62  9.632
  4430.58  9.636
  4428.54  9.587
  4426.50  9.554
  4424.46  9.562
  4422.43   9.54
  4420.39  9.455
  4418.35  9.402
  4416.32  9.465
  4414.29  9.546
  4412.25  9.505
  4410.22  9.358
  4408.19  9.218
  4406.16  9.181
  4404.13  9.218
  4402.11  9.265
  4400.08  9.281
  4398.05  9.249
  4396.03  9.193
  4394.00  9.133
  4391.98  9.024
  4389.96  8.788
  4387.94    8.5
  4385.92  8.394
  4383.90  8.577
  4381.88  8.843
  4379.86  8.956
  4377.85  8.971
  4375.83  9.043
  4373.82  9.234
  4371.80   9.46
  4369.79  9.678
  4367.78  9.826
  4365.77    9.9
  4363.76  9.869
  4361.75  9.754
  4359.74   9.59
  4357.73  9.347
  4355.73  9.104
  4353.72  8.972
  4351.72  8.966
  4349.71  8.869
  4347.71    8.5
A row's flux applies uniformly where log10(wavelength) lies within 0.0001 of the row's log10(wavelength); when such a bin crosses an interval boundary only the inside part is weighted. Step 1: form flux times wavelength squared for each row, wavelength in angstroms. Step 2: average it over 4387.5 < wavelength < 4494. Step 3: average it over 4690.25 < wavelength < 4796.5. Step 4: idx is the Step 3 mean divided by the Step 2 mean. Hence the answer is 1.19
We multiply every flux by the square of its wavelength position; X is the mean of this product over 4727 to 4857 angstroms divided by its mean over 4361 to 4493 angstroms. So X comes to 1.23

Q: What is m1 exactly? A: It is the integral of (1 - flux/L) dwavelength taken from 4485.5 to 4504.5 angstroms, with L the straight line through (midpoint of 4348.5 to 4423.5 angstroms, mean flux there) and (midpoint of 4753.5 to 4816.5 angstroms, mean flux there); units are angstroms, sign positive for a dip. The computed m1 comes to -0.7 angstroms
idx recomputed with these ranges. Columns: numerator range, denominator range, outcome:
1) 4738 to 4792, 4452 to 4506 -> 1.16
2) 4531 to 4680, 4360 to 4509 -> 1.12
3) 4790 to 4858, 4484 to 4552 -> 1.15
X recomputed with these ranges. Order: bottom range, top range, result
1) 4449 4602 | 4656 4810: 1.11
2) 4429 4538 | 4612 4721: 1.11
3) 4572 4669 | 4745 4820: 1.06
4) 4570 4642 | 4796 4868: 1.07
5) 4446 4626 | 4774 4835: 1.14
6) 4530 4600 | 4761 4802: 1.10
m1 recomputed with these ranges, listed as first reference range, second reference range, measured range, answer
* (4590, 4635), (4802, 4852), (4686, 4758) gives 0.2 angstroms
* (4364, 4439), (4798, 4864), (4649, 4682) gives -1.1 angstroms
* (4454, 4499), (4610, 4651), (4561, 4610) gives 0.6 angstroms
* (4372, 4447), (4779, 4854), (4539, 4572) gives -1.0 angstroms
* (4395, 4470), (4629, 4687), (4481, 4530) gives -1.4 angstroms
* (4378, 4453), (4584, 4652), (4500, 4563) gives -1.0 angstroms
